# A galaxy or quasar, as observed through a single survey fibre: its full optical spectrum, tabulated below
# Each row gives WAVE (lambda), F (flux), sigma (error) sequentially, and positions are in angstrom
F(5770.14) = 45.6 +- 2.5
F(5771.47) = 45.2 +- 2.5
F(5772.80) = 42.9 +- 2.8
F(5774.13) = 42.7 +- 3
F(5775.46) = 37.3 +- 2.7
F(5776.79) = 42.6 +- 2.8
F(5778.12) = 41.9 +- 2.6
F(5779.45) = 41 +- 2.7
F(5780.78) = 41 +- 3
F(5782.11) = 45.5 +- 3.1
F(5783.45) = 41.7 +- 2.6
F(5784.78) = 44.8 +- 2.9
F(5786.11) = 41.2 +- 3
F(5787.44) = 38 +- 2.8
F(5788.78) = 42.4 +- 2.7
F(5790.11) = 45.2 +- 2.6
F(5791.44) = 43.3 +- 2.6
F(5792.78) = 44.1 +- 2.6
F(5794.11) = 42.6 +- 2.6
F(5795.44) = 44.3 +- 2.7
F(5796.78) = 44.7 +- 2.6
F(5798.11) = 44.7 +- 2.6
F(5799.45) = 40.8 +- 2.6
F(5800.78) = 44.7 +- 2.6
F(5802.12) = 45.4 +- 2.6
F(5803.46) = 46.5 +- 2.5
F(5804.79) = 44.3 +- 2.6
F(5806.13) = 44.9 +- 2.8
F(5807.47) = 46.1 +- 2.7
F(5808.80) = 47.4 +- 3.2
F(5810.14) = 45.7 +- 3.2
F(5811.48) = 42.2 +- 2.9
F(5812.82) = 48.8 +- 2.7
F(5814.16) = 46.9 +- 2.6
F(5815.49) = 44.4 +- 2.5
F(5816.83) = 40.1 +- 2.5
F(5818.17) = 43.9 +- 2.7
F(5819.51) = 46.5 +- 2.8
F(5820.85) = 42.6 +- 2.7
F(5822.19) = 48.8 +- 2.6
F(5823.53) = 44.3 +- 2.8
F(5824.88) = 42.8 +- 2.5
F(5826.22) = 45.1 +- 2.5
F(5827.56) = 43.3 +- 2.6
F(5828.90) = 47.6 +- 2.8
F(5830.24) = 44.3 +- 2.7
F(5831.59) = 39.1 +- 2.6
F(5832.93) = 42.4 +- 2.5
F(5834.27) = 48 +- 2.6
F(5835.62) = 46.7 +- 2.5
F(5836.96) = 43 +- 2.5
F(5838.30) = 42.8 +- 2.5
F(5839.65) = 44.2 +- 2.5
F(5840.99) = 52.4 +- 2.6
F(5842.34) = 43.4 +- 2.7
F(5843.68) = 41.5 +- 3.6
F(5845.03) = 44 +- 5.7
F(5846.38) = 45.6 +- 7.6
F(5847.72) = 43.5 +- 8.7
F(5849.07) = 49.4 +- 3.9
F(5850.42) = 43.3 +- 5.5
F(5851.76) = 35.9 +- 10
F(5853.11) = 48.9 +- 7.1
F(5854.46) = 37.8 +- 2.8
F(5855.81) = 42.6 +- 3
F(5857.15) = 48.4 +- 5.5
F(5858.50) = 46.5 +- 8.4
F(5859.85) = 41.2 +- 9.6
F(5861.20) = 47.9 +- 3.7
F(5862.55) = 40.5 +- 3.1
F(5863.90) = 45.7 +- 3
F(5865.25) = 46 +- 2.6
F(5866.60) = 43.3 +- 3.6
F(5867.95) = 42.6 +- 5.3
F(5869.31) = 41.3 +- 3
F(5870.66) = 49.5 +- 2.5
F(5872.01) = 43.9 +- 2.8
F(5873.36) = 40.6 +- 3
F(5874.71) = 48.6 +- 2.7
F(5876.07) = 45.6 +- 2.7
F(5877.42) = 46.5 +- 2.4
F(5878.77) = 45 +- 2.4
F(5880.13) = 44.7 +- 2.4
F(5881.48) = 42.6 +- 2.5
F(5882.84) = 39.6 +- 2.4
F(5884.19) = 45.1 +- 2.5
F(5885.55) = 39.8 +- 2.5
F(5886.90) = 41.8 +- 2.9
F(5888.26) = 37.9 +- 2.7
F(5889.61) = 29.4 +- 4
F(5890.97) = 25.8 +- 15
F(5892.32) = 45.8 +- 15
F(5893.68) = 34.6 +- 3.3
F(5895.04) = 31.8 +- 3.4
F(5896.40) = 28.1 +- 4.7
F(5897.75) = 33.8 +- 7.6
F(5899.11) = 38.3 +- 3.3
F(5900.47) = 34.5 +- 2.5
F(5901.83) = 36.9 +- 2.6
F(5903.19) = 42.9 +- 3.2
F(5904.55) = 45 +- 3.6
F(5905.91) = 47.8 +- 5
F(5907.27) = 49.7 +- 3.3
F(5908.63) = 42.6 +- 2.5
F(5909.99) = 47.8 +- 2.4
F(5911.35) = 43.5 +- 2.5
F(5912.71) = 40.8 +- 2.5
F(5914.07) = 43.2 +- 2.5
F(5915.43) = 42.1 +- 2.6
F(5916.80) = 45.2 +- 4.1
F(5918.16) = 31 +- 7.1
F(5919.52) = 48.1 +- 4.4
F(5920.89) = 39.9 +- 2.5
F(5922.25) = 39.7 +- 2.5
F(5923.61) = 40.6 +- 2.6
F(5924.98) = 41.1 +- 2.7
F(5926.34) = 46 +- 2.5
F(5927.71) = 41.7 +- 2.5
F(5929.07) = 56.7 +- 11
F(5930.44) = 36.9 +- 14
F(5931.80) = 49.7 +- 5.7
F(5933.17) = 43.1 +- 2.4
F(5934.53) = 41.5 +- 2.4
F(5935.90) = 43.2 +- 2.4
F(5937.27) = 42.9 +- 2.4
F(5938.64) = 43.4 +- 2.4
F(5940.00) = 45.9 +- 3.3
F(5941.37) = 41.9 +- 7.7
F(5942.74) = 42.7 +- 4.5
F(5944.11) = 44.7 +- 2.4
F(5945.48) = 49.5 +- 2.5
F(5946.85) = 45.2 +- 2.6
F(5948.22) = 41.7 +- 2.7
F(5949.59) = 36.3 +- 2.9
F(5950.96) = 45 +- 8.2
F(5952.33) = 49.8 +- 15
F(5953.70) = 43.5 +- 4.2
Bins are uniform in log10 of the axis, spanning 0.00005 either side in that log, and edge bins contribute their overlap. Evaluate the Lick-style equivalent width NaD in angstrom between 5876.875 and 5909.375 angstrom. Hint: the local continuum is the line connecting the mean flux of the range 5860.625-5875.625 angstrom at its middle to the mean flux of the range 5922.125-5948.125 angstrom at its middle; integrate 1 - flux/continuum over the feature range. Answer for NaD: 3.50 angstrom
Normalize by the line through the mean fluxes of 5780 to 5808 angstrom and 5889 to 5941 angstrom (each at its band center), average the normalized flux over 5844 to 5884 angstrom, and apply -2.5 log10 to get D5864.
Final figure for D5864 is -0.05 mag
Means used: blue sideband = 43.6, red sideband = 41.1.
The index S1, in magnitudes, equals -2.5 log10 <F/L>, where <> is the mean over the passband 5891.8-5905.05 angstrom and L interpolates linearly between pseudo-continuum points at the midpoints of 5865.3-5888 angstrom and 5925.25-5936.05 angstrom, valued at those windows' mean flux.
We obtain 0.194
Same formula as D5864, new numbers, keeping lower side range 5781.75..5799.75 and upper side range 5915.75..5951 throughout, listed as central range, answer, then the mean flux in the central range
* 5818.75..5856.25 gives -0.029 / 44.3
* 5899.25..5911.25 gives -0.001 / 43.2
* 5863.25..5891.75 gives 0.025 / 42.2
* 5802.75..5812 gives -0.055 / 45.3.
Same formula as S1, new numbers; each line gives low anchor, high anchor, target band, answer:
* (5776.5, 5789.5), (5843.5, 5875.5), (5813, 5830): -0.04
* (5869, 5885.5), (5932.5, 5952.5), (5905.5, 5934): 0.01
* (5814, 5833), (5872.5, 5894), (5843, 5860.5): -0.03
